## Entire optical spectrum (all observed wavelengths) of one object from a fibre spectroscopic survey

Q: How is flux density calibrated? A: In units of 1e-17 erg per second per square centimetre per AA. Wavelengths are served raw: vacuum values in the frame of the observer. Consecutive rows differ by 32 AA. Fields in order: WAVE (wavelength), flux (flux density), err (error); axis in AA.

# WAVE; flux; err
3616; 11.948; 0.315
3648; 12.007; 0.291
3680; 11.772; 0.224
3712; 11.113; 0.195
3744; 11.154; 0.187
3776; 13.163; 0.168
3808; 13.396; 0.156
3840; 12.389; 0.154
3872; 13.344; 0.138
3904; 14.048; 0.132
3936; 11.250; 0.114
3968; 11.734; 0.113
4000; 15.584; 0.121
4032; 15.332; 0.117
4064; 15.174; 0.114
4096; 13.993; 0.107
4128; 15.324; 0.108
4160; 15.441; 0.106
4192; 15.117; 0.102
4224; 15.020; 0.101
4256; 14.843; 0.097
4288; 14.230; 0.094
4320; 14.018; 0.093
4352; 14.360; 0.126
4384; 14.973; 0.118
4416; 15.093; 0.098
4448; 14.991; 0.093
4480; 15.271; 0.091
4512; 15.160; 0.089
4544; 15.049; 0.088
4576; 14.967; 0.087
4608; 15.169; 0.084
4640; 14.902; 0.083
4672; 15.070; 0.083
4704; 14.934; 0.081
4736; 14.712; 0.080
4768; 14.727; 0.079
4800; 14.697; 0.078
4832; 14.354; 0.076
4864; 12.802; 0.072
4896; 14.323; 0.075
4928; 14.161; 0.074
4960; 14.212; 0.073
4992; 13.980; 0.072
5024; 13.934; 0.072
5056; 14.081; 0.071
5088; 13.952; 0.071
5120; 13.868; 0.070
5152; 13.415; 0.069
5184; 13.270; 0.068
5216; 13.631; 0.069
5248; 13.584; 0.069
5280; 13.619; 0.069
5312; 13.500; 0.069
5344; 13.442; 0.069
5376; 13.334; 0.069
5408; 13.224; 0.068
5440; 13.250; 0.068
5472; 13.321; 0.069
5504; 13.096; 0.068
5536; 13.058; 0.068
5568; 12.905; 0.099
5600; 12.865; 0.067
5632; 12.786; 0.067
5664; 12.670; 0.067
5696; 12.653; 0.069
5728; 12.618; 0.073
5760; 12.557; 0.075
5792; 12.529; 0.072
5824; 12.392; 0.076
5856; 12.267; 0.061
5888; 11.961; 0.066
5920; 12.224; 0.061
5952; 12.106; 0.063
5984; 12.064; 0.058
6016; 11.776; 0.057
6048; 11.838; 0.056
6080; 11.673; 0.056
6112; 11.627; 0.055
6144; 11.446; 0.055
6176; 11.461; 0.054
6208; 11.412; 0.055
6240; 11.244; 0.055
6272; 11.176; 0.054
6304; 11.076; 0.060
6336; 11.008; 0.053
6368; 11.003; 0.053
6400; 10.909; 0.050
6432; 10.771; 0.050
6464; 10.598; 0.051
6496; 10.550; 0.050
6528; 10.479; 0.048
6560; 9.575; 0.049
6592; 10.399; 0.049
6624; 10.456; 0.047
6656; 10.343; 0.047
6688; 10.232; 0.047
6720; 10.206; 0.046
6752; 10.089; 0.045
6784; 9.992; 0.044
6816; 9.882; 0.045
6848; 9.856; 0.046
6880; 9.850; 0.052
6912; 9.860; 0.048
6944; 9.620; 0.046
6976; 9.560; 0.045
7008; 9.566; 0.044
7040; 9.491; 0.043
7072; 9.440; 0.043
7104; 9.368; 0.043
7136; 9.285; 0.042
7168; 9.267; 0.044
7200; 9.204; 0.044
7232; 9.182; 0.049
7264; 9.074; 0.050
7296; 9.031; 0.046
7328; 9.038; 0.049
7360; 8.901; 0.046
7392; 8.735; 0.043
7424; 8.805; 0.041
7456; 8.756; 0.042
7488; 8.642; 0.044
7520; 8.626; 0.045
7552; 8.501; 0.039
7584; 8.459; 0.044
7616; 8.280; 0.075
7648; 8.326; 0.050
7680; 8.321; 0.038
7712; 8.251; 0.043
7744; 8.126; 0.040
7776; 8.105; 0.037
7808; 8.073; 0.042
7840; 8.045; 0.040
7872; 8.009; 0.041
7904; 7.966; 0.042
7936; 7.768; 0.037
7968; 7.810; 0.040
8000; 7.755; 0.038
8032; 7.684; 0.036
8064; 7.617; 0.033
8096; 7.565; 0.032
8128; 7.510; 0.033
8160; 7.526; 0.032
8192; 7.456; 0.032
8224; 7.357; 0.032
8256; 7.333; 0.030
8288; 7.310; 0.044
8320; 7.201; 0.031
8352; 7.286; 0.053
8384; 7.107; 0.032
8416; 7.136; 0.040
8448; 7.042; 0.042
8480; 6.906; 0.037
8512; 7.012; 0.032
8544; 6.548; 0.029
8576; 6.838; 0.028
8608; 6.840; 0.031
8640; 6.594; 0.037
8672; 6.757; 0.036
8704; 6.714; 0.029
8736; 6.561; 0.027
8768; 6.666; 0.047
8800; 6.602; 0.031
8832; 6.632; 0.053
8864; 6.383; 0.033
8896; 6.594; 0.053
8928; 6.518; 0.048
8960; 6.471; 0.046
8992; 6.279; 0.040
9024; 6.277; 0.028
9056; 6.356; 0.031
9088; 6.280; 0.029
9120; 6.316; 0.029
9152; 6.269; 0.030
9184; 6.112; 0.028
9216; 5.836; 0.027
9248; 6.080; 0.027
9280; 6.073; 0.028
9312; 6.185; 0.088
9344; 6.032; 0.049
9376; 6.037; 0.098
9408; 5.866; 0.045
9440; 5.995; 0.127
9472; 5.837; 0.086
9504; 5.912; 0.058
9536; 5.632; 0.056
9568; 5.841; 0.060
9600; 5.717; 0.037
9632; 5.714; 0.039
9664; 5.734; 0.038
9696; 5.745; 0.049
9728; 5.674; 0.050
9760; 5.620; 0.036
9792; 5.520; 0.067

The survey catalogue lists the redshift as -0.001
